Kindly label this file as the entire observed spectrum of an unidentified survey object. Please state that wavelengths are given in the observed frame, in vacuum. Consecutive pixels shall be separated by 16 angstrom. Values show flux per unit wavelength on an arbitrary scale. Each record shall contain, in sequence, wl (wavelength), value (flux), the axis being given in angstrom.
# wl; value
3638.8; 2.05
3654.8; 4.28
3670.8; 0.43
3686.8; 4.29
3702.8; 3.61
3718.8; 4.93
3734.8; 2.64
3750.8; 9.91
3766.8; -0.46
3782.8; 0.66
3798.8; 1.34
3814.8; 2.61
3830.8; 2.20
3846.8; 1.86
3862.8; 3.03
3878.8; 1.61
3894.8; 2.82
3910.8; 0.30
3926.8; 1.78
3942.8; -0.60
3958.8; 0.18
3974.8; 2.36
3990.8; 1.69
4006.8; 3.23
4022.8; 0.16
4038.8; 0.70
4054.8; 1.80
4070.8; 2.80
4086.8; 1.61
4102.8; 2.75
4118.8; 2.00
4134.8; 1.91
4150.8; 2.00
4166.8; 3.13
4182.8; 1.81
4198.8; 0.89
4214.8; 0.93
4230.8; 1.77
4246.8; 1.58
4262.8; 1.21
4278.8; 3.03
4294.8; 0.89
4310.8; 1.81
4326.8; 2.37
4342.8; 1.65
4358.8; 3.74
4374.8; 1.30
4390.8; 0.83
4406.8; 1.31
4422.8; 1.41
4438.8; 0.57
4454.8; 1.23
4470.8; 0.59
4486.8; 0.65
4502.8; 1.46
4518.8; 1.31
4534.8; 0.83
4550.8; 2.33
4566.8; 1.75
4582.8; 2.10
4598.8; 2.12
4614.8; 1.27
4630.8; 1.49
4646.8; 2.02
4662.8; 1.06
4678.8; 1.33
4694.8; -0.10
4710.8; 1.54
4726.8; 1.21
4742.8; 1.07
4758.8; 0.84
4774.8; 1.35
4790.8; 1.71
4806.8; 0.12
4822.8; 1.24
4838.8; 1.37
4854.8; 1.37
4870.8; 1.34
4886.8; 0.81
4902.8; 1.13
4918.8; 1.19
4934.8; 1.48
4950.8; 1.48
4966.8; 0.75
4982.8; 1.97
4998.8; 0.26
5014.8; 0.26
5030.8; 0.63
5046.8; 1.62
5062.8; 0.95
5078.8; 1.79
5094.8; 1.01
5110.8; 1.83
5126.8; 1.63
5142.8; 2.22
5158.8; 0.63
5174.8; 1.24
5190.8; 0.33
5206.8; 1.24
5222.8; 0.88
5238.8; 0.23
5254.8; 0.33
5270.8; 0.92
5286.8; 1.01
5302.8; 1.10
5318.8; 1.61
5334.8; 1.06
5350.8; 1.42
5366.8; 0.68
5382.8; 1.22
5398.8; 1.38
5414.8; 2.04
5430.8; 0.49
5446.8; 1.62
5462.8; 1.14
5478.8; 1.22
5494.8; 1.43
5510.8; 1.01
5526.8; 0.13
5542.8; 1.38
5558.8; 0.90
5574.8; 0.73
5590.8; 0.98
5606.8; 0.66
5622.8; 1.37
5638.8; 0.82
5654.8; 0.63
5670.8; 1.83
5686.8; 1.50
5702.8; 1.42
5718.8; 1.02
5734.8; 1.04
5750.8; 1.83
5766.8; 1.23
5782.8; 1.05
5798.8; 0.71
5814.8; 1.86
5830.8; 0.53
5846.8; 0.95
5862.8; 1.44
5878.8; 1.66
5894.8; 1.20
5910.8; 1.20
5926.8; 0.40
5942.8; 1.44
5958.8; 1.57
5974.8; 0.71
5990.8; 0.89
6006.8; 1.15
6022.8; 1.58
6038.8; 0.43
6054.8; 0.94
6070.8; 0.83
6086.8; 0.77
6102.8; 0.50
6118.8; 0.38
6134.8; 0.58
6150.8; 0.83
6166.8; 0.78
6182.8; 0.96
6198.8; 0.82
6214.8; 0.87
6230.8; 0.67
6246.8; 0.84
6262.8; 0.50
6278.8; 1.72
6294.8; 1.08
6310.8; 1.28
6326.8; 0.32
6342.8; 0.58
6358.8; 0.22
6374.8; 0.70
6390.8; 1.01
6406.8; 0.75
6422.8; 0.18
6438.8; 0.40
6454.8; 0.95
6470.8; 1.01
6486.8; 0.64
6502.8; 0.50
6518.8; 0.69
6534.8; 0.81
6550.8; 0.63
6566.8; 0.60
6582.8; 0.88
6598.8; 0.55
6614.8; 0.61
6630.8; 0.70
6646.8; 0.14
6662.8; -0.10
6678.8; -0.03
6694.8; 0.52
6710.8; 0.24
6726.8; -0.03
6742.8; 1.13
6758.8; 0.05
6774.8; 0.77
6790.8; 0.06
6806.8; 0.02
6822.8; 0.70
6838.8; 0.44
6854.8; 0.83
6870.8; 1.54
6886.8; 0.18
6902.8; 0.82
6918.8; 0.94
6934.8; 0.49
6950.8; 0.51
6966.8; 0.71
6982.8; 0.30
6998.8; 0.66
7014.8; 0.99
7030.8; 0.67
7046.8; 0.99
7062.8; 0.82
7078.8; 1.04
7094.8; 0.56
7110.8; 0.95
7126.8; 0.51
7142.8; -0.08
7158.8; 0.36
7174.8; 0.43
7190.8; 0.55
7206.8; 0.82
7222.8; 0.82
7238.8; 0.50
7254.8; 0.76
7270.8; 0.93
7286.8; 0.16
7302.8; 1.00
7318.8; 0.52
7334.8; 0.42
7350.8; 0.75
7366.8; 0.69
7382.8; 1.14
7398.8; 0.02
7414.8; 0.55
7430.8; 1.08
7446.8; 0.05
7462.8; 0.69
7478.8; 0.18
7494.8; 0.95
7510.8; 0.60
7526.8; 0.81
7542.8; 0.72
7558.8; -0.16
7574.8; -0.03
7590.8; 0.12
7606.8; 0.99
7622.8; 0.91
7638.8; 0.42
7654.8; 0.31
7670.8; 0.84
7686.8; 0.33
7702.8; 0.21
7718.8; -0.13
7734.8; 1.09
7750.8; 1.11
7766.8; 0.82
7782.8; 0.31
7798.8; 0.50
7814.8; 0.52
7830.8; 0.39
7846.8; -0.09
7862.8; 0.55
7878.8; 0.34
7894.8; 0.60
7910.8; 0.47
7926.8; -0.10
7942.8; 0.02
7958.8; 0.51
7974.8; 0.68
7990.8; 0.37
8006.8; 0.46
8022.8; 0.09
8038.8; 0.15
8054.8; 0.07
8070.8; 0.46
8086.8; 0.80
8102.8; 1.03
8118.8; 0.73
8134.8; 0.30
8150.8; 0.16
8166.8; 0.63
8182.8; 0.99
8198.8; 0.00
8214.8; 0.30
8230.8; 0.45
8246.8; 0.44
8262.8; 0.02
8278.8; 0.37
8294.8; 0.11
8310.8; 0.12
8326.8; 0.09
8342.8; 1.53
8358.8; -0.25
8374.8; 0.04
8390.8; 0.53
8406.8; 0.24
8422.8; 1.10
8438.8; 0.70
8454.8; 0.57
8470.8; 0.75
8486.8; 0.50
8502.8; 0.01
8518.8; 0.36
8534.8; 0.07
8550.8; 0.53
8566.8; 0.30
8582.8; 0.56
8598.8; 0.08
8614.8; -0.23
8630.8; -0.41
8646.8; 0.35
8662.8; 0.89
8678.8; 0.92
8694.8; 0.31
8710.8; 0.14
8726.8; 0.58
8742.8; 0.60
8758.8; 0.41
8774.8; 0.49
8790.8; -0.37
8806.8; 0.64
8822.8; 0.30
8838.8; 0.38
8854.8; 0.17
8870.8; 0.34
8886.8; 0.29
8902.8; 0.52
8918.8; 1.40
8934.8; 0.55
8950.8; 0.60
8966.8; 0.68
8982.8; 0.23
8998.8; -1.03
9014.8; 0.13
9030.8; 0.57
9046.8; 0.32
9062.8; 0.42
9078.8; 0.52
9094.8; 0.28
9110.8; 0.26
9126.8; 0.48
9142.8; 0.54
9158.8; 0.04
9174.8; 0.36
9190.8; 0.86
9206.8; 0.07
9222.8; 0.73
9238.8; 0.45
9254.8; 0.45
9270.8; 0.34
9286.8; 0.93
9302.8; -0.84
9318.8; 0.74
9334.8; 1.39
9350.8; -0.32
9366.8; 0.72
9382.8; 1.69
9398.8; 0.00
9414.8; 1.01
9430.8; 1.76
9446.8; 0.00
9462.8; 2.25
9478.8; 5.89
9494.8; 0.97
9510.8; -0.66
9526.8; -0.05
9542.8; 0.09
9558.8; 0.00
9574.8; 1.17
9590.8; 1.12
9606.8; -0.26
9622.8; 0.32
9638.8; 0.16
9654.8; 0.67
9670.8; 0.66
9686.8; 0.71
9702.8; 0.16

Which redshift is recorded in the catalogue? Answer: 1.54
